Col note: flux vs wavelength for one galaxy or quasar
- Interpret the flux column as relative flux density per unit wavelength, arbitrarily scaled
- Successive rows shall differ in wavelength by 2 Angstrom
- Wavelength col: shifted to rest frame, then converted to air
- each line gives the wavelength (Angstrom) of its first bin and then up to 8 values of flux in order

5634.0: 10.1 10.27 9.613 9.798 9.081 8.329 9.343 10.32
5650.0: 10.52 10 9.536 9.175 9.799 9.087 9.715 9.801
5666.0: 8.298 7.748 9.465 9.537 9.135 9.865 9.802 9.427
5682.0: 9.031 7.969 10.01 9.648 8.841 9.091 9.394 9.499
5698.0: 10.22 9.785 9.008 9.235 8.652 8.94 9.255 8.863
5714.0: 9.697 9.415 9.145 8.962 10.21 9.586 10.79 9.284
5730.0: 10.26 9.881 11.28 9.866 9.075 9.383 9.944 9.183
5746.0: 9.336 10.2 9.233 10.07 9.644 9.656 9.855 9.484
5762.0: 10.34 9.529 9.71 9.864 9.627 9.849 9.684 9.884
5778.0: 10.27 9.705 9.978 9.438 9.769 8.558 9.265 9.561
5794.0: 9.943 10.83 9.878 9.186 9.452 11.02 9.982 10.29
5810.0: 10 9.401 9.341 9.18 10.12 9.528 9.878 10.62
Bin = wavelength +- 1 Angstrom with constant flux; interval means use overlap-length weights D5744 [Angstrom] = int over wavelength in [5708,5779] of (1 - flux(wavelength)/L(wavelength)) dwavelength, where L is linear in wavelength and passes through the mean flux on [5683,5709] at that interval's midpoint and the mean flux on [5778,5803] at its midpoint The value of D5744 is -1.9 Angstrom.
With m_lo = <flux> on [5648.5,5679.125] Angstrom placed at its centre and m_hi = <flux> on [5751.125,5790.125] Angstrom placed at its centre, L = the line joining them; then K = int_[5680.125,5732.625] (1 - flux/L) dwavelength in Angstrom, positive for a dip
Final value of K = 0.8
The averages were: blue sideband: 9.45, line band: 9.41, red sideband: 9.72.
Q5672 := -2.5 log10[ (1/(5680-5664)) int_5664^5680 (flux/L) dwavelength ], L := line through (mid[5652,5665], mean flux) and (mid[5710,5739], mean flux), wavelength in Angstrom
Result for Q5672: 0.05 mag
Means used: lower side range 9.56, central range 9.18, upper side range 9.72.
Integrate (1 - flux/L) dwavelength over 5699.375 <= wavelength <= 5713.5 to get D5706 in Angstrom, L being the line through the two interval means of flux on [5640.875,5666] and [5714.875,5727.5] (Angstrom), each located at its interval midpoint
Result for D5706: 0.8 Angstrom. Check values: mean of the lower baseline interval 9.51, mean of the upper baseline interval 9.67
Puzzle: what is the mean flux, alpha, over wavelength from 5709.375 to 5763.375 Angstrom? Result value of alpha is 9.7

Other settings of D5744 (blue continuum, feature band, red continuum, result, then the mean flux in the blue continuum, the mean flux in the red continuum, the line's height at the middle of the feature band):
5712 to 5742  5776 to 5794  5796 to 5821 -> 0.4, 9.75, 9.82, 9.8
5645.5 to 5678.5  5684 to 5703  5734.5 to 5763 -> 0.3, 9.48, 9.69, 9.55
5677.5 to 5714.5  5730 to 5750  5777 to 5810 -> -0.6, 9.27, 9.83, 9.52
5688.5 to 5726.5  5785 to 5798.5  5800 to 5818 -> 0.1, 9.38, 9.81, 9.74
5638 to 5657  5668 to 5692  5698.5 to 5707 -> 0.3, 9.57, 9.23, 9.37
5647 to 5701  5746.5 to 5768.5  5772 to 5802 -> -0.3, 9.43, 9.71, 9.64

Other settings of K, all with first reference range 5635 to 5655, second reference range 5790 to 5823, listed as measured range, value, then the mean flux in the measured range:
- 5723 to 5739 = -0.4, 10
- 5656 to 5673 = 0.9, 9.18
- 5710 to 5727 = 0.3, 9.56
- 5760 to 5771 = 0.0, 9.78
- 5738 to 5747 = 0.3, 9.42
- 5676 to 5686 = 0.5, 9.23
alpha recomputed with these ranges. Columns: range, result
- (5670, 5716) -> 9.32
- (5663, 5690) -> 9.2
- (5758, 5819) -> 9.77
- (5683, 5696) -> 9.19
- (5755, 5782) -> 9.81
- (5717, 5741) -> 9.81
